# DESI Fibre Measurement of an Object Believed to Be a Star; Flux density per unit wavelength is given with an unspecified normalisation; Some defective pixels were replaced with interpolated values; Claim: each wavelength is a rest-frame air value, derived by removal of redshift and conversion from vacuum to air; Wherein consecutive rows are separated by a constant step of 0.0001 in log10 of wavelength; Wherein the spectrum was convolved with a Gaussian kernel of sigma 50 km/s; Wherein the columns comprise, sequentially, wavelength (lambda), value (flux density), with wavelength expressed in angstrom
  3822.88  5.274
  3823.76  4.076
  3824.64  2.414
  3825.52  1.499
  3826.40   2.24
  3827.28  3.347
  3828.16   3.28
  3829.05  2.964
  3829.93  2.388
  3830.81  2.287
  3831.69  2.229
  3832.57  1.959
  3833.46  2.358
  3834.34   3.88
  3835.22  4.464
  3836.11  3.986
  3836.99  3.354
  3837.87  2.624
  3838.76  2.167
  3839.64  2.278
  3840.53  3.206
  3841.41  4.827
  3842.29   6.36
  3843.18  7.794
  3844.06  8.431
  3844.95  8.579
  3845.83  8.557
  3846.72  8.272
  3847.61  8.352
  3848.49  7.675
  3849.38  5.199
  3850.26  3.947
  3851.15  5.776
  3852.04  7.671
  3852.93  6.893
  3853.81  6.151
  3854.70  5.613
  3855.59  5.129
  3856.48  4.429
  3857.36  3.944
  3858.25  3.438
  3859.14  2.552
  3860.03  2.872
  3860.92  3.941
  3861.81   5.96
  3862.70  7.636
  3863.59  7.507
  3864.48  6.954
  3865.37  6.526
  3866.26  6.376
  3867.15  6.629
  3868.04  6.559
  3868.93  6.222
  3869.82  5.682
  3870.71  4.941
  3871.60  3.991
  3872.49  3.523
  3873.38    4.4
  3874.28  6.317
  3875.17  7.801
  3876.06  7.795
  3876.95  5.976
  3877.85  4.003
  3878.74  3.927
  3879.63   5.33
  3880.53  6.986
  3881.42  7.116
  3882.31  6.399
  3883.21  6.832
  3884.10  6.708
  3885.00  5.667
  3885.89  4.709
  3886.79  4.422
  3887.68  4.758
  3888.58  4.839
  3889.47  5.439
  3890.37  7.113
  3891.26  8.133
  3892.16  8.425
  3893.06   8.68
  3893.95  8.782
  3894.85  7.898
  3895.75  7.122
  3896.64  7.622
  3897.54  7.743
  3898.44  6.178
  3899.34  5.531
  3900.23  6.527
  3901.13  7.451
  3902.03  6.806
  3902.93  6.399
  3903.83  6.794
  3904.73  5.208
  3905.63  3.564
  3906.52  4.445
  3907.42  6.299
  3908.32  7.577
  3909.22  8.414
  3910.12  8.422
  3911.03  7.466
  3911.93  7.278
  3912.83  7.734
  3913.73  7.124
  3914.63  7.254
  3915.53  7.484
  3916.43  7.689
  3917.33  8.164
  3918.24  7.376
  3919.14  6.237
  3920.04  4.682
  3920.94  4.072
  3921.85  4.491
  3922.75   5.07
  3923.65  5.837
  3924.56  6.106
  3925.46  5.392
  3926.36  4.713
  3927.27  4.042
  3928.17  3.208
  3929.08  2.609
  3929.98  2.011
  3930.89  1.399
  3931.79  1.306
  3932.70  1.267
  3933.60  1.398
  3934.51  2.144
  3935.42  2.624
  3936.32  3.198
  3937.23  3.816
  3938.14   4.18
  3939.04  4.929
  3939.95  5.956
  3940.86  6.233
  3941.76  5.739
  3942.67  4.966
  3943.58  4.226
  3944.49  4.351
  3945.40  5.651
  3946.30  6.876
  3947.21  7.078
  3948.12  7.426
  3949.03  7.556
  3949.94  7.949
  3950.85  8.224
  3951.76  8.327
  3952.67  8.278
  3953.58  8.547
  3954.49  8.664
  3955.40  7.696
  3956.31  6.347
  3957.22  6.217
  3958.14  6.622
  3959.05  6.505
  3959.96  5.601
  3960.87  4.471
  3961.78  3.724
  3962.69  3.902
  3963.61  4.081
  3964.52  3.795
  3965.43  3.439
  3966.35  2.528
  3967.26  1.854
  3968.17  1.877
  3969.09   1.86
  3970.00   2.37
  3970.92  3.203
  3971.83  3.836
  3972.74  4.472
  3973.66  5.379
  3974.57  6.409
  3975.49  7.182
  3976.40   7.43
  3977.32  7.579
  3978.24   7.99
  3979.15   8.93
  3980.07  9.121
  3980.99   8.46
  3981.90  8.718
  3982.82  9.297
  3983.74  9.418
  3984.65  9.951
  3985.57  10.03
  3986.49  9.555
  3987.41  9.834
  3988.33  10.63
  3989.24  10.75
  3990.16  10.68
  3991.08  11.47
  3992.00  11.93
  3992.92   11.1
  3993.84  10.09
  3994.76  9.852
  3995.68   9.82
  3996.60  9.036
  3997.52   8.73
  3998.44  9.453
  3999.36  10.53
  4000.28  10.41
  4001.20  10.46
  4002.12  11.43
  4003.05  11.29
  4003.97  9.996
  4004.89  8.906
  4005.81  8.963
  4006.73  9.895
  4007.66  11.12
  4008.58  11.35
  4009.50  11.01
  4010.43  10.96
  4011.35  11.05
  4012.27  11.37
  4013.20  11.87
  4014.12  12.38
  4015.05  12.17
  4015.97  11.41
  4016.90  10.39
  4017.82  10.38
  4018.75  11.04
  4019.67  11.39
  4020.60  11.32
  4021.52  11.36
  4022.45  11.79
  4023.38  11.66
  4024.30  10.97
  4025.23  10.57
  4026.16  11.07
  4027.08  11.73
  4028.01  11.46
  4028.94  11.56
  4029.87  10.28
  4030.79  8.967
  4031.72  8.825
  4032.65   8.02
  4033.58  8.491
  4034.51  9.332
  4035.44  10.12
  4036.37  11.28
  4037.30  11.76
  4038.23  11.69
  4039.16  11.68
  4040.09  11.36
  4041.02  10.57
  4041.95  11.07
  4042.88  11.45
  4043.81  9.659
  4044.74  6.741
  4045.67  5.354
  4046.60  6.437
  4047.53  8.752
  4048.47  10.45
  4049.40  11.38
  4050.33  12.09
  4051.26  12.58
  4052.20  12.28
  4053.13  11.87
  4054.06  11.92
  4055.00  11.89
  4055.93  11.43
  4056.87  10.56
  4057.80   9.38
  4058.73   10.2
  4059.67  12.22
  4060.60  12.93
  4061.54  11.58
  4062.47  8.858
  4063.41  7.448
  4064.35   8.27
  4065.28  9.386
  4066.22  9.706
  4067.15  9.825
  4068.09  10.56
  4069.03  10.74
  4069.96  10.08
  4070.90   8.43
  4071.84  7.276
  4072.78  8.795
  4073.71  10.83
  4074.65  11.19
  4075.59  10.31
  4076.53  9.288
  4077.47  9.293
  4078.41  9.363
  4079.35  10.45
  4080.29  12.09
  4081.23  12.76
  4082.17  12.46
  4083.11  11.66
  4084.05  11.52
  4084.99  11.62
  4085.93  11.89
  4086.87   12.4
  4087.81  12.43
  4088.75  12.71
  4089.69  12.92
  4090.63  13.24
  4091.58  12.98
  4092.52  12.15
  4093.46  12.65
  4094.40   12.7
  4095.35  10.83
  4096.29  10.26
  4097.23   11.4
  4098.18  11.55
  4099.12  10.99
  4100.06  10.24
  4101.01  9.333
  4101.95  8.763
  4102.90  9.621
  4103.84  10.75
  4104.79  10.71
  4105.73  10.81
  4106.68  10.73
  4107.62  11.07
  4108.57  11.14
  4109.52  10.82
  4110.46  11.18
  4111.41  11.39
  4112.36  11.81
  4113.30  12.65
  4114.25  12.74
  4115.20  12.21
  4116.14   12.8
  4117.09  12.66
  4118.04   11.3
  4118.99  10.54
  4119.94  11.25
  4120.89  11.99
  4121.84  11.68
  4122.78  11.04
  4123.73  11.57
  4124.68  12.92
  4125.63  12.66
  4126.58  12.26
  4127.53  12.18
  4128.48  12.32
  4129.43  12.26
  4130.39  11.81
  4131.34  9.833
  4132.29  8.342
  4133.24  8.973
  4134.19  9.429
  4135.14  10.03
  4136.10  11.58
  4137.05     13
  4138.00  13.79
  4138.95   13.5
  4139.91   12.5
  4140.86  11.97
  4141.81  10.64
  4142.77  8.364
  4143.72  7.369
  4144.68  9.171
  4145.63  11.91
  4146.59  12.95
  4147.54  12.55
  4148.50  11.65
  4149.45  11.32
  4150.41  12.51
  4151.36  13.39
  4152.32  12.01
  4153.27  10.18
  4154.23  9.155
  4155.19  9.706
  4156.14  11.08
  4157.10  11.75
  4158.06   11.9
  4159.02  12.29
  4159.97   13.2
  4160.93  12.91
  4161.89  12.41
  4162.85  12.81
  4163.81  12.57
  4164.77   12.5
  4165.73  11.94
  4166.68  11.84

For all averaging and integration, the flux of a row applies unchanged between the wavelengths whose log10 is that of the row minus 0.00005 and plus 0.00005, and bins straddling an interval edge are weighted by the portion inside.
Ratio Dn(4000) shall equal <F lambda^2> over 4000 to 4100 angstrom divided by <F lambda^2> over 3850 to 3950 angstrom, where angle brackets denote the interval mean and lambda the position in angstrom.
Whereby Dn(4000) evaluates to 2.0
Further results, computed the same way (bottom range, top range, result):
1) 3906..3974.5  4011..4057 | 2.14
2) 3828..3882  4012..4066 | 2.22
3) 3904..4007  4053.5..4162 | 1.81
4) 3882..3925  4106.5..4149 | 1.95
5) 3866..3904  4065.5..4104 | 1.92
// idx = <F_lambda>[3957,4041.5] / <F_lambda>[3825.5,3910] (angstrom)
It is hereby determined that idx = 1.61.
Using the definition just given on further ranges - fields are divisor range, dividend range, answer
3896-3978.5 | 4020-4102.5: 1.95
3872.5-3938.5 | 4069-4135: 1.96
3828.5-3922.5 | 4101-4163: 1.95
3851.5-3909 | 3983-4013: 1.72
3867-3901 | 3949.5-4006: 1.23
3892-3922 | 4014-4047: 1.52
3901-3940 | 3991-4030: 2.08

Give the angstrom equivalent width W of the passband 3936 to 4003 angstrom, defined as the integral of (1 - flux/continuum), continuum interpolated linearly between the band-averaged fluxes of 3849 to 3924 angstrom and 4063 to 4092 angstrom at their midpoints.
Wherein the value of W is 8.7 angstrom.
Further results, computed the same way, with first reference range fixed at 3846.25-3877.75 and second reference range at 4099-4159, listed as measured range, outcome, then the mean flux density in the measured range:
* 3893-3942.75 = 9.3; 5.56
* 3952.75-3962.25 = 1.5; 6.51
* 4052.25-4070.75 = -1.1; 10.5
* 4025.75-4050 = -1.6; 9.99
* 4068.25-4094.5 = -2.3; 11.2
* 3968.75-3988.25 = 2.2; 7.29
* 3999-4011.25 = -2.5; 10.5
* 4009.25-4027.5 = -4.7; 11.3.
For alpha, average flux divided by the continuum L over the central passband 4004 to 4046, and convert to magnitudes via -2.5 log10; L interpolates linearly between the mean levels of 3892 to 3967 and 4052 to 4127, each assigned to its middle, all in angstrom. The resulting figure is -0.187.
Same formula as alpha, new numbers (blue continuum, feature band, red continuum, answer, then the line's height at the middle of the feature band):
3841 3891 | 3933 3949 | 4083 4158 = 0.496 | 7.54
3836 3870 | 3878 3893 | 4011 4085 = 0.070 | 6.47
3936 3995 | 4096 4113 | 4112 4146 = -0.001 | 10.7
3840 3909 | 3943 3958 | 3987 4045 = 0.208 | 8.54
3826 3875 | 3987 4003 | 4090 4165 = -0.234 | 8.38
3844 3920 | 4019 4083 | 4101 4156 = -0.076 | 9.72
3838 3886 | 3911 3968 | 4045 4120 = 0.385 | 7.57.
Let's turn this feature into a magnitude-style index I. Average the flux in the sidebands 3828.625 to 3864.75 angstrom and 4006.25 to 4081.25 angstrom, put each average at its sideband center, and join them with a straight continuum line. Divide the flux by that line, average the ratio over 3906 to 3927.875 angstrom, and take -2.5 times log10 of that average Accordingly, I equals 0.092 mag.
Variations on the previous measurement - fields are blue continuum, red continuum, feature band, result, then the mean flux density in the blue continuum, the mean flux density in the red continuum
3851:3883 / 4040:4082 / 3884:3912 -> -0.04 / 5.65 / 10.2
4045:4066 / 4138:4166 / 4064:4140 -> -0.02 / 10.3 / 11.6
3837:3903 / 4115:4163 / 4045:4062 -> -0.10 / 6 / 11.5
